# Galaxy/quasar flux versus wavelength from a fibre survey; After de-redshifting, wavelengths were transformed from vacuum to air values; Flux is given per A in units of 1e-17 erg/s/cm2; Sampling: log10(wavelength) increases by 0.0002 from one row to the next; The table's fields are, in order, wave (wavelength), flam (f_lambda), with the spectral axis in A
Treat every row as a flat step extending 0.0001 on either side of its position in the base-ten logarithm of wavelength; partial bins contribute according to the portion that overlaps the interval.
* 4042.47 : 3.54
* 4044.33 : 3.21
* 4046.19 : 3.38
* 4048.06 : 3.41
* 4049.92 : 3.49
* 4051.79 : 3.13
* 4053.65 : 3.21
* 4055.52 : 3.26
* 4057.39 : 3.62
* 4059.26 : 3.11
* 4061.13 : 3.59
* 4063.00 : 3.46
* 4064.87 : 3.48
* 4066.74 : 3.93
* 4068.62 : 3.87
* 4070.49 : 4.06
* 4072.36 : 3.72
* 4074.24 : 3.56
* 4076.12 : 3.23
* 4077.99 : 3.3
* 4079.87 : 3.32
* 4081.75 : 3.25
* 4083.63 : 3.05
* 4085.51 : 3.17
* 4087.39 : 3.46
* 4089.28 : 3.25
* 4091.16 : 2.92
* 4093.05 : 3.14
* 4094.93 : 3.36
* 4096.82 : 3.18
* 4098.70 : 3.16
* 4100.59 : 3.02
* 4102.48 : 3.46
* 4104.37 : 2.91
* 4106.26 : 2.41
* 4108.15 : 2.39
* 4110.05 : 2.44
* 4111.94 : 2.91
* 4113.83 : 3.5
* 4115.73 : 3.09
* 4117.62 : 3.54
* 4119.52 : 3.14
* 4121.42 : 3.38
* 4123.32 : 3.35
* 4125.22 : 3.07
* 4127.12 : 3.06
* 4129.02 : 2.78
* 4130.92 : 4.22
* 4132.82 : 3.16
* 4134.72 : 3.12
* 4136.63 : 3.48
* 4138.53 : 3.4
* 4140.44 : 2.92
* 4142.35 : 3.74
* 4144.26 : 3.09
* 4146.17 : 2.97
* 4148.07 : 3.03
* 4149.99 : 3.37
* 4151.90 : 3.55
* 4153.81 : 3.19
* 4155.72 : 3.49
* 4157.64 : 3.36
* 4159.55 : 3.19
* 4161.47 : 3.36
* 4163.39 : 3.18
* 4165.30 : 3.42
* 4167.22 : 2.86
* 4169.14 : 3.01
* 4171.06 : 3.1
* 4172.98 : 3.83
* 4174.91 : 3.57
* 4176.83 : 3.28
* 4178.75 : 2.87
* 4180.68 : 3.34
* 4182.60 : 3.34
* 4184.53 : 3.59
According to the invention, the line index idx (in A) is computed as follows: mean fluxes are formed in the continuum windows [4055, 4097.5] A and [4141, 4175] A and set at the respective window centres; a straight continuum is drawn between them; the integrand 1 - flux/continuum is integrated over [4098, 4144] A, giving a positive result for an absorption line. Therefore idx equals 2.6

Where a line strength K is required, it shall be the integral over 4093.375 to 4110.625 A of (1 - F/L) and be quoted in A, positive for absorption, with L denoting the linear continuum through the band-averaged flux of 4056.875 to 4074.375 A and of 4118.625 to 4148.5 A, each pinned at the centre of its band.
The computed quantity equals 2.5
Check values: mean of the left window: 3.64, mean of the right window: 3.25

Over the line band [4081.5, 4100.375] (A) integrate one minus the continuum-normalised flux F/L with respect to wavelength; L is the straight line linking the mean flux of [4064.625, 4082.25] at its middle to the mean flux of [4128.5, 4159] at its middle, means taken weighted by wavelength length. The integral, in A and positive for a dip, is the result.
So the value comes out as 1.8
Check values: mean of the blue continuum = 3.58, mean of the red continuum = 3.31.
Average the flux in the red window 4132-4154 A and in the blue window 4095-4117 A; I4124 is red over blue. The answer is 1.09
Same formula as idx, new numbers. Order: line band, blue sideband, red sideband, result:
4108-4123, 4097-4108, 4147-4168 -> -0.3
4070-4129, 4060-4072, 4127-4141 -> 5.7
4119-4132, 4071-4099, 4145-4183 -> -0.1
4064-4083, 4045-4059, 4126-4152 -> -1.4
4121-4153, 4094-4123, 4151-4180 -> -1.0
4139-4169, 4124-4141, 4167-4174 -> 0.0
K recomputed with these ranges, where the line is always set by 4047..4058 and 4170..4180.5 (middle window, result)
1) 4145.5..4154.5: 0.27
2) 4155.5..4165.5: 0.04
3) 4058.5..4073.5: -1.42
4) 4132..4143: 0.13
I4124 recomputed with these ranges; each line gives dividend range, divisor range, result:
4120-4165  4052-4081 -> 0.94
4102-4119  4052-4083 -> 0.85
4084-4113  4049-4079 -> 0.86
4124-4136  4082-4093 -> 1.02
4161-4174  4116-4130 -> 1.02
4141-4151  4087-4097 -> 1.01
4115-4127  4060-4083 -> 0.91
